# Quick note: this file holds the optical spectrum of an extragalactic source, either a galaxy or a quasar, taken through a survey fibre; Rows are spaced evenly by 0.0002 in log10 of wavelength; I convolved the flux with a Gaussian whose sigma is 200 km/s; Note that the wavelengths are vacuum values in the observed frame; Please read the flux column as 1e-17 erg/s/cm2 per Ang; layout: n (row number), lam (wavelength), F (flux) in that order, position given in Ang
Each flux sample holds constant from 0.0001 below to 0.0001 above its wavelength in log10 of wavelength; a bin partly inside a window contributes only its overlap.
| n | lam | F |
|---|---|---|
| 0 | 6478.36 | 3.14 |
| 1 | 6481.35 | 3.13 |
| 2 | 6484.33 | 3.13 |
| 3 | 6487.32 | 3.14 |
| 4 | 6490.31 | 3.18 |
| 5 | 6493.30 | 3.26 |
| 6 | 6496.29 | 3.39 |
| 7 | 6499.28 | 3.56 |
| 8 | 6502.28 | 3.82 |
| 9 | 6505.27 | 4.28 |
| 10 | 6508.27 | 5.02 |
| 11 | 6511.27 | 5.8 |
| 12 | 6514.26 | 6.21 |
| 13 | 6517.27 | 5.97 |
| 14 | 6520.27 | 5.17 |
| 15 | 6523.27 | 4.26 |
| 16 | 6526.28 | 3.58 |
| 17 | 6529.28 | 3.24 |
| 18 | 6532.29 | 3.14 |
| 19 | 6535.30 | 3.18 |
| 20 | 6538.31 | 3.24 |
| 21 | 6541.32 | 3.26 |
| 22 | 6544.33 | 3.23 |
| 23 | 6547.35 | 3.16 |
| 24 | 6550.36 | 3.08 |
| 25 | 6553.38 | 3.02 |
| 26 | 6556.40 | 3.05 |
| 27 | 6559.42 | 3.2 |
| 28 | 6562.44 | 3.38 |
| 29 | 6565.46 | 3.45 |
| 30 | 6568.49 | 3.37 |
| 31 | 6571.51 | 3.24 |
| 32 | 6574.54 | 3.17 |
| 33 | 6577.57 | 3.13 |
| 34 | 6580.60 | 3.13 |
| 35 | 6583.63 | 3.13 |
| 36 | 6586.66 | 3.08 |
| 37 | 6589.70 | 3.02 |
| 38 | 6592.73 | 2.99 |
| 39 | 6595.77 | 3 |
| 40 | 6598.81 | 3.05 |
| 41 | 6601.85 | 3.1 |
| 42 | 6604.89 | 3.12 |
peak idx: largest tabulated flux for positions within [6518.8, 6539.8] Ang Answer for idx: 5.17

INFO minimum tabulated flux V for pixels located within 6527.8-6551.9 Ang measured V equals 3.08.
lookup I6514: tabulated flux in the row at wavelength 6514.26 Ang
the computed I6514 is 6.21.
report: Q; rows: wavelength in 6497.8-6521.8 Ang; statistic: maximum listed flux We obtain 6.21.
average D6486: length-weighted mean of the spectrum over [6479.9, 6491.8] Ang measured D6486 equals 3.15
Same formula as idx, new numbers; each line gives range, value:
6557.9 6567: 3.45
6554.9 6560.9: 3.2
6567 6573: 3.37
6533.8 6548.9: 3.26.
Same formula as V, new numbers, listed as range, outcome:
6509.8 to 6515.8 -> 5.8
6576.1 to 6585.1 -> 3.13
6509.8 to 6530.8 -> 3.24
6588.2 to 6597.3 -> 2.99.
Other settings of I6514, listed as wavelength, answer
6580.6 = 3.13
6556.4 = 3.05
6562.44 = 3.38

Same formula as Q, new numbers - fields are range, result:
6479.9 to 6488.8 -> 3.14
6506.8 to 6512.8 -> 5.8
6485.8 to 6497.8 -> 3.39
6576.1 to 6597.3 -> 3.13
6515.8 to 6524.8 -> 5.97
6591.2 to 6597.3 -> 3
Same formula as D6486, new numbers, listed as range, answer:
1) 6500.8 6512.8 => 4.74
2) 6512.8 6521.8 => 5.77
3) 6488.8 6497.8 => 3.28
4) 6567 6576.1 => 3.26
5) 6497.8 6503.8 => 3.69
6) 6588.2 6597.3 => 3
